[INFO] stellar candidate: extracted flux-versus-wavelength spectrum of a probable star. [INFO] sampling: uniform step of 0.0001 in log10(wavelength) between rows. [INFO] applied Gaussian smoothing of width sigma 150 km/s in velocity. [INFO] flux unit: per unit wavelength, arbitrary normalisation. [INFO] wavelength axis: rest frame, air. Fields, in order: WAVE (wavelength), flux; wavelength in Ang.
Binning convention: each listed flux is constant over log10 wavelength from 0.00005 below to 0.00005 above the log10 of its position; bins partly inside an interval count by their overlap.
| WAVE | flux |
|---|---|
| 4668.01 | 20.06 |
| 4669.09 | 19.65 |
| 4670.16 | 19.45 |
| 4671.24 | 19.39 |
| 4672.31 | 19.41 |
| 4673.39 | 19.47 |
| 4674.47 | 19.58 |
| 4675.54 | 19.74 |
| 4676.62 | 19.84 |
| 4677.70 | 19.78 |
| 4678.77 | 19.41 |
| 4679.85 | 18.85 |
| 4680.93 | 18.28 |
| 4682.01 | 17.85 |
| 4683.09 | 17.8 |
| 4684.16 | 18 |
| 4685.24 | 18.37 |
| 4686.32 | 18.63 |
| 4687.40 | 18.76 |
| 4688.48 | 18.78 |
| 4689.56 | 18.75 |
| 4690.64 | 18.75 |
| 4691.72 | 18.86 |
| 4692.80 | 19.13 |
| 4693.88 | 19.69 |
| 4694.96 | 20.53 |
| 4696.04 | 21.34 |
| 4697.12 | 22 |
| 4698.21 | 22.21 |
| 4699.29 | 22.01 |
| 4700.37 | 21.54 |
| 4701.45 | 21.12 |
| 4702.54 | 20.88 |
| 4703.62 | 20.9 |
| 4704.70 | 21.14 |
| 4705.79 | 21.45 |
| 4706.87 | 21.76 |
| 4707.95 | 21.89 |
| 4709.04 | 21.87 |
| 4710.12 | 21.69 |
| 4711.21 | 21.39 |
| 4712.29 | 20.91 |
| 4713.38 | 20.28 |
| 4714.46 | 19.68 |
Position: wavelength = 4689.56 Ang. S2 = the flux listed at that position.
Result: 18.75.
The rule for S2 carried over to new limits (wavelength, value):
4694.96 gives 20.53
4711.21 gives 21.39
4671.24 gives 19.39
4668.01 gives 20.06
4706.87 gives 21.76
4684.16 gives 18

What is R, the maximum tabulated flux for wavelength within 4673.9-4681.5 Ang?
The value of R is 19.84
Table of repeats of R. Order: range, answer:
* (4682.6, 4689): 18.78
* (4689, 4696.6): 21.34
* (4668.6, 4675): 19.65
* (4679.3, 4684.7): 18.85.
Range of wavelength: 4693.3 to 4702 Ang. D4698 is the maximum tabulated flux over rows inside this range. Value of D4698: 22.21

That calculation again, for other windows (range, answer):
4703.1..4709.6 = 21.89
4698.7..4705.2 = 22.01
